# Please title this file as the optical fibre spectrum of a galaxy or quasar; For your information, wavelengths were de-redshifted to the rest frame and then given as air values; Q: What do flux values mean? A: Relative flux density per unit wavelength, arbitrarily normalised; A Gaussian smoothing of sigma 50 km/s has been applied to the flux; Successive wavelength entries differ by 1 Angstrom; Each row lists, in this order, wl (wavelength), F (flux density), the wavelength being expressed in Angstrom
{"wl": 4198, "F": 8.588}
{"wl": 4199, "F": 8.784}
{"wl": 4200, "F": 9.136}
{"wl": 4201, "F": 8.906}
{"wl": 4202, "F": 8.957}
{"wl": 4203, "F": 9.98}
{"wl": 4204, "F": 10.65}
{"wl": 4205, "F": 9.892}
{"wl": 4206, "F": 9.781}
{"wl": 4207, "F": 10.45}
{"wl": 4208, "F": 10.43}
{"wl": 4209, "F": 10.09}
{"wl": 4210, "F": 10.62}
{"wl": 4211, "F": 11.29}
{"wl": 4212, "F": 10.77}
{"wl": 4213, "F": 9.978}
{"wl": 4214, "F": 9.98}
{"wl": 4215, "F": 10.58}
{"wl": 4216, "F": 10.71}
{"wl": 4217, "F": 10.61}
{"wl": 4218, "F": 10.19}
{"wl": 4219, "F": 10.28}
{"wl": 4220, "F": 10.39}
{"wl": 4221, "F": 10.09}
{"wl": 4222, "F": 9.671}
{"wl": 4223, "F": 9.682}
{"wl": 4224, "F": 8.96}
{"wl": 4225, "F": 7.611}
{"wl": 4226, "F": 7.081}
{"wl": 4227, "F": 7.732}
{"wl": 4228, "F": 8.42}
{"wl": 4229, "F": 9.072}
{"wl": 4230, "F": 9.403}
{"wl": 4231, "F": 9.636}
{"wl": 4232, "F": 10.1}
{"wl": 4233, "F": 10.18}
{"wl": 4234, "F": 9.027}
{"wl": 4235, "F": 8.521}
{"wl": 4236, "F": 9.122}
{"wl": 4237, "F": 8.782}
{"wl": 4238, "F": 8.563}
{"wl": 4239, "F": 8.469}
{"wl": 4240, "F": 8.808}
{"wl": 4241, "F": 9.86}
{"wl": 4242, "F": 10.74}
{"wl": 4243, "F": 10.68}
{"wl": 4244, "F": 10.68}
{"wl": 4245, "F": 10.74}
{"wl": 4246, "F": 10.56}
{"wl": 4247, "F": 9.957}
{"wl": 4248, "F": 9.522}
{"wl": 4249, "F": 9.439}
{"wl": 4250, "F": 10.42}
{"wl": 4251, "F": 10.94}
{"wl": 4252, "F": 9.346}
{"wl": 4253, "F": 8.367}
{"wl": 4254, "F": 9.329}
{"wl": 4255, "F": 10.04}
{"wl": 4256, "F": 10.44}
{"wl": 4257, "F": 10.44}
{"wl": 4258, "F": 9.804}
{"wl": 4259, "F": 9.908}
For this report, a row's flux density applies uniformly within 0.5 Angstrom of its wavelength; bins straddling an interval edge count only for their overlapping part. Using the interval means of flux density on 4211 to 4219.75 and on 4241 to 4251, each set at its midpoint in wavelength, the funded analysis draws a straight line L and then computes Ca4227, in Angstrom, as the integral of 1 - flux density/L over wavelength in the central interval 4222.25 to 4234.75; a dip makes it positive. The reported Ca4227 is 1.8 Angstrom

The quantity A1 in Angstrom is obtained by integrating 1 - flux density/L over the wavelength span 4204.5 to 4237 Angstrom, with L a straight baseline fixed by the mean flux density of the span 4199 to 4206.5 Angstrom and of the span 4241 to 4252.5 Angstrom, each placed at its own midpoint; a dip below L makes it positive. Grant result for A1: 0.49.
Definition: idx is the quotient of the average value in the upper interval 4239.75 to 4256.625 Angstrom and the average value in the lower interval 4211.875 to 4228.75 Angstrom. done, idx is 1.05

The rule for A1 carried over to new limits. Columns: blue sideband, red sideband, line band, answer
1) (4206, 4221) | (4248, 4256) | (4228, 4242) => 1.1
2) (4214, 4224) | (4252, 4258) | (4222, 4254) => 1.7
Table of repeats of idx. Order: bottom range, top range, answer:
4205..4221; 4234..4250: 0.93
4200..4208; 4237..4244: 0.97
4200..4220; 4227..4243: 0.91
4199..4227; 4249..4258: 1.01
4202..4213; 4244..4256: 0.96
